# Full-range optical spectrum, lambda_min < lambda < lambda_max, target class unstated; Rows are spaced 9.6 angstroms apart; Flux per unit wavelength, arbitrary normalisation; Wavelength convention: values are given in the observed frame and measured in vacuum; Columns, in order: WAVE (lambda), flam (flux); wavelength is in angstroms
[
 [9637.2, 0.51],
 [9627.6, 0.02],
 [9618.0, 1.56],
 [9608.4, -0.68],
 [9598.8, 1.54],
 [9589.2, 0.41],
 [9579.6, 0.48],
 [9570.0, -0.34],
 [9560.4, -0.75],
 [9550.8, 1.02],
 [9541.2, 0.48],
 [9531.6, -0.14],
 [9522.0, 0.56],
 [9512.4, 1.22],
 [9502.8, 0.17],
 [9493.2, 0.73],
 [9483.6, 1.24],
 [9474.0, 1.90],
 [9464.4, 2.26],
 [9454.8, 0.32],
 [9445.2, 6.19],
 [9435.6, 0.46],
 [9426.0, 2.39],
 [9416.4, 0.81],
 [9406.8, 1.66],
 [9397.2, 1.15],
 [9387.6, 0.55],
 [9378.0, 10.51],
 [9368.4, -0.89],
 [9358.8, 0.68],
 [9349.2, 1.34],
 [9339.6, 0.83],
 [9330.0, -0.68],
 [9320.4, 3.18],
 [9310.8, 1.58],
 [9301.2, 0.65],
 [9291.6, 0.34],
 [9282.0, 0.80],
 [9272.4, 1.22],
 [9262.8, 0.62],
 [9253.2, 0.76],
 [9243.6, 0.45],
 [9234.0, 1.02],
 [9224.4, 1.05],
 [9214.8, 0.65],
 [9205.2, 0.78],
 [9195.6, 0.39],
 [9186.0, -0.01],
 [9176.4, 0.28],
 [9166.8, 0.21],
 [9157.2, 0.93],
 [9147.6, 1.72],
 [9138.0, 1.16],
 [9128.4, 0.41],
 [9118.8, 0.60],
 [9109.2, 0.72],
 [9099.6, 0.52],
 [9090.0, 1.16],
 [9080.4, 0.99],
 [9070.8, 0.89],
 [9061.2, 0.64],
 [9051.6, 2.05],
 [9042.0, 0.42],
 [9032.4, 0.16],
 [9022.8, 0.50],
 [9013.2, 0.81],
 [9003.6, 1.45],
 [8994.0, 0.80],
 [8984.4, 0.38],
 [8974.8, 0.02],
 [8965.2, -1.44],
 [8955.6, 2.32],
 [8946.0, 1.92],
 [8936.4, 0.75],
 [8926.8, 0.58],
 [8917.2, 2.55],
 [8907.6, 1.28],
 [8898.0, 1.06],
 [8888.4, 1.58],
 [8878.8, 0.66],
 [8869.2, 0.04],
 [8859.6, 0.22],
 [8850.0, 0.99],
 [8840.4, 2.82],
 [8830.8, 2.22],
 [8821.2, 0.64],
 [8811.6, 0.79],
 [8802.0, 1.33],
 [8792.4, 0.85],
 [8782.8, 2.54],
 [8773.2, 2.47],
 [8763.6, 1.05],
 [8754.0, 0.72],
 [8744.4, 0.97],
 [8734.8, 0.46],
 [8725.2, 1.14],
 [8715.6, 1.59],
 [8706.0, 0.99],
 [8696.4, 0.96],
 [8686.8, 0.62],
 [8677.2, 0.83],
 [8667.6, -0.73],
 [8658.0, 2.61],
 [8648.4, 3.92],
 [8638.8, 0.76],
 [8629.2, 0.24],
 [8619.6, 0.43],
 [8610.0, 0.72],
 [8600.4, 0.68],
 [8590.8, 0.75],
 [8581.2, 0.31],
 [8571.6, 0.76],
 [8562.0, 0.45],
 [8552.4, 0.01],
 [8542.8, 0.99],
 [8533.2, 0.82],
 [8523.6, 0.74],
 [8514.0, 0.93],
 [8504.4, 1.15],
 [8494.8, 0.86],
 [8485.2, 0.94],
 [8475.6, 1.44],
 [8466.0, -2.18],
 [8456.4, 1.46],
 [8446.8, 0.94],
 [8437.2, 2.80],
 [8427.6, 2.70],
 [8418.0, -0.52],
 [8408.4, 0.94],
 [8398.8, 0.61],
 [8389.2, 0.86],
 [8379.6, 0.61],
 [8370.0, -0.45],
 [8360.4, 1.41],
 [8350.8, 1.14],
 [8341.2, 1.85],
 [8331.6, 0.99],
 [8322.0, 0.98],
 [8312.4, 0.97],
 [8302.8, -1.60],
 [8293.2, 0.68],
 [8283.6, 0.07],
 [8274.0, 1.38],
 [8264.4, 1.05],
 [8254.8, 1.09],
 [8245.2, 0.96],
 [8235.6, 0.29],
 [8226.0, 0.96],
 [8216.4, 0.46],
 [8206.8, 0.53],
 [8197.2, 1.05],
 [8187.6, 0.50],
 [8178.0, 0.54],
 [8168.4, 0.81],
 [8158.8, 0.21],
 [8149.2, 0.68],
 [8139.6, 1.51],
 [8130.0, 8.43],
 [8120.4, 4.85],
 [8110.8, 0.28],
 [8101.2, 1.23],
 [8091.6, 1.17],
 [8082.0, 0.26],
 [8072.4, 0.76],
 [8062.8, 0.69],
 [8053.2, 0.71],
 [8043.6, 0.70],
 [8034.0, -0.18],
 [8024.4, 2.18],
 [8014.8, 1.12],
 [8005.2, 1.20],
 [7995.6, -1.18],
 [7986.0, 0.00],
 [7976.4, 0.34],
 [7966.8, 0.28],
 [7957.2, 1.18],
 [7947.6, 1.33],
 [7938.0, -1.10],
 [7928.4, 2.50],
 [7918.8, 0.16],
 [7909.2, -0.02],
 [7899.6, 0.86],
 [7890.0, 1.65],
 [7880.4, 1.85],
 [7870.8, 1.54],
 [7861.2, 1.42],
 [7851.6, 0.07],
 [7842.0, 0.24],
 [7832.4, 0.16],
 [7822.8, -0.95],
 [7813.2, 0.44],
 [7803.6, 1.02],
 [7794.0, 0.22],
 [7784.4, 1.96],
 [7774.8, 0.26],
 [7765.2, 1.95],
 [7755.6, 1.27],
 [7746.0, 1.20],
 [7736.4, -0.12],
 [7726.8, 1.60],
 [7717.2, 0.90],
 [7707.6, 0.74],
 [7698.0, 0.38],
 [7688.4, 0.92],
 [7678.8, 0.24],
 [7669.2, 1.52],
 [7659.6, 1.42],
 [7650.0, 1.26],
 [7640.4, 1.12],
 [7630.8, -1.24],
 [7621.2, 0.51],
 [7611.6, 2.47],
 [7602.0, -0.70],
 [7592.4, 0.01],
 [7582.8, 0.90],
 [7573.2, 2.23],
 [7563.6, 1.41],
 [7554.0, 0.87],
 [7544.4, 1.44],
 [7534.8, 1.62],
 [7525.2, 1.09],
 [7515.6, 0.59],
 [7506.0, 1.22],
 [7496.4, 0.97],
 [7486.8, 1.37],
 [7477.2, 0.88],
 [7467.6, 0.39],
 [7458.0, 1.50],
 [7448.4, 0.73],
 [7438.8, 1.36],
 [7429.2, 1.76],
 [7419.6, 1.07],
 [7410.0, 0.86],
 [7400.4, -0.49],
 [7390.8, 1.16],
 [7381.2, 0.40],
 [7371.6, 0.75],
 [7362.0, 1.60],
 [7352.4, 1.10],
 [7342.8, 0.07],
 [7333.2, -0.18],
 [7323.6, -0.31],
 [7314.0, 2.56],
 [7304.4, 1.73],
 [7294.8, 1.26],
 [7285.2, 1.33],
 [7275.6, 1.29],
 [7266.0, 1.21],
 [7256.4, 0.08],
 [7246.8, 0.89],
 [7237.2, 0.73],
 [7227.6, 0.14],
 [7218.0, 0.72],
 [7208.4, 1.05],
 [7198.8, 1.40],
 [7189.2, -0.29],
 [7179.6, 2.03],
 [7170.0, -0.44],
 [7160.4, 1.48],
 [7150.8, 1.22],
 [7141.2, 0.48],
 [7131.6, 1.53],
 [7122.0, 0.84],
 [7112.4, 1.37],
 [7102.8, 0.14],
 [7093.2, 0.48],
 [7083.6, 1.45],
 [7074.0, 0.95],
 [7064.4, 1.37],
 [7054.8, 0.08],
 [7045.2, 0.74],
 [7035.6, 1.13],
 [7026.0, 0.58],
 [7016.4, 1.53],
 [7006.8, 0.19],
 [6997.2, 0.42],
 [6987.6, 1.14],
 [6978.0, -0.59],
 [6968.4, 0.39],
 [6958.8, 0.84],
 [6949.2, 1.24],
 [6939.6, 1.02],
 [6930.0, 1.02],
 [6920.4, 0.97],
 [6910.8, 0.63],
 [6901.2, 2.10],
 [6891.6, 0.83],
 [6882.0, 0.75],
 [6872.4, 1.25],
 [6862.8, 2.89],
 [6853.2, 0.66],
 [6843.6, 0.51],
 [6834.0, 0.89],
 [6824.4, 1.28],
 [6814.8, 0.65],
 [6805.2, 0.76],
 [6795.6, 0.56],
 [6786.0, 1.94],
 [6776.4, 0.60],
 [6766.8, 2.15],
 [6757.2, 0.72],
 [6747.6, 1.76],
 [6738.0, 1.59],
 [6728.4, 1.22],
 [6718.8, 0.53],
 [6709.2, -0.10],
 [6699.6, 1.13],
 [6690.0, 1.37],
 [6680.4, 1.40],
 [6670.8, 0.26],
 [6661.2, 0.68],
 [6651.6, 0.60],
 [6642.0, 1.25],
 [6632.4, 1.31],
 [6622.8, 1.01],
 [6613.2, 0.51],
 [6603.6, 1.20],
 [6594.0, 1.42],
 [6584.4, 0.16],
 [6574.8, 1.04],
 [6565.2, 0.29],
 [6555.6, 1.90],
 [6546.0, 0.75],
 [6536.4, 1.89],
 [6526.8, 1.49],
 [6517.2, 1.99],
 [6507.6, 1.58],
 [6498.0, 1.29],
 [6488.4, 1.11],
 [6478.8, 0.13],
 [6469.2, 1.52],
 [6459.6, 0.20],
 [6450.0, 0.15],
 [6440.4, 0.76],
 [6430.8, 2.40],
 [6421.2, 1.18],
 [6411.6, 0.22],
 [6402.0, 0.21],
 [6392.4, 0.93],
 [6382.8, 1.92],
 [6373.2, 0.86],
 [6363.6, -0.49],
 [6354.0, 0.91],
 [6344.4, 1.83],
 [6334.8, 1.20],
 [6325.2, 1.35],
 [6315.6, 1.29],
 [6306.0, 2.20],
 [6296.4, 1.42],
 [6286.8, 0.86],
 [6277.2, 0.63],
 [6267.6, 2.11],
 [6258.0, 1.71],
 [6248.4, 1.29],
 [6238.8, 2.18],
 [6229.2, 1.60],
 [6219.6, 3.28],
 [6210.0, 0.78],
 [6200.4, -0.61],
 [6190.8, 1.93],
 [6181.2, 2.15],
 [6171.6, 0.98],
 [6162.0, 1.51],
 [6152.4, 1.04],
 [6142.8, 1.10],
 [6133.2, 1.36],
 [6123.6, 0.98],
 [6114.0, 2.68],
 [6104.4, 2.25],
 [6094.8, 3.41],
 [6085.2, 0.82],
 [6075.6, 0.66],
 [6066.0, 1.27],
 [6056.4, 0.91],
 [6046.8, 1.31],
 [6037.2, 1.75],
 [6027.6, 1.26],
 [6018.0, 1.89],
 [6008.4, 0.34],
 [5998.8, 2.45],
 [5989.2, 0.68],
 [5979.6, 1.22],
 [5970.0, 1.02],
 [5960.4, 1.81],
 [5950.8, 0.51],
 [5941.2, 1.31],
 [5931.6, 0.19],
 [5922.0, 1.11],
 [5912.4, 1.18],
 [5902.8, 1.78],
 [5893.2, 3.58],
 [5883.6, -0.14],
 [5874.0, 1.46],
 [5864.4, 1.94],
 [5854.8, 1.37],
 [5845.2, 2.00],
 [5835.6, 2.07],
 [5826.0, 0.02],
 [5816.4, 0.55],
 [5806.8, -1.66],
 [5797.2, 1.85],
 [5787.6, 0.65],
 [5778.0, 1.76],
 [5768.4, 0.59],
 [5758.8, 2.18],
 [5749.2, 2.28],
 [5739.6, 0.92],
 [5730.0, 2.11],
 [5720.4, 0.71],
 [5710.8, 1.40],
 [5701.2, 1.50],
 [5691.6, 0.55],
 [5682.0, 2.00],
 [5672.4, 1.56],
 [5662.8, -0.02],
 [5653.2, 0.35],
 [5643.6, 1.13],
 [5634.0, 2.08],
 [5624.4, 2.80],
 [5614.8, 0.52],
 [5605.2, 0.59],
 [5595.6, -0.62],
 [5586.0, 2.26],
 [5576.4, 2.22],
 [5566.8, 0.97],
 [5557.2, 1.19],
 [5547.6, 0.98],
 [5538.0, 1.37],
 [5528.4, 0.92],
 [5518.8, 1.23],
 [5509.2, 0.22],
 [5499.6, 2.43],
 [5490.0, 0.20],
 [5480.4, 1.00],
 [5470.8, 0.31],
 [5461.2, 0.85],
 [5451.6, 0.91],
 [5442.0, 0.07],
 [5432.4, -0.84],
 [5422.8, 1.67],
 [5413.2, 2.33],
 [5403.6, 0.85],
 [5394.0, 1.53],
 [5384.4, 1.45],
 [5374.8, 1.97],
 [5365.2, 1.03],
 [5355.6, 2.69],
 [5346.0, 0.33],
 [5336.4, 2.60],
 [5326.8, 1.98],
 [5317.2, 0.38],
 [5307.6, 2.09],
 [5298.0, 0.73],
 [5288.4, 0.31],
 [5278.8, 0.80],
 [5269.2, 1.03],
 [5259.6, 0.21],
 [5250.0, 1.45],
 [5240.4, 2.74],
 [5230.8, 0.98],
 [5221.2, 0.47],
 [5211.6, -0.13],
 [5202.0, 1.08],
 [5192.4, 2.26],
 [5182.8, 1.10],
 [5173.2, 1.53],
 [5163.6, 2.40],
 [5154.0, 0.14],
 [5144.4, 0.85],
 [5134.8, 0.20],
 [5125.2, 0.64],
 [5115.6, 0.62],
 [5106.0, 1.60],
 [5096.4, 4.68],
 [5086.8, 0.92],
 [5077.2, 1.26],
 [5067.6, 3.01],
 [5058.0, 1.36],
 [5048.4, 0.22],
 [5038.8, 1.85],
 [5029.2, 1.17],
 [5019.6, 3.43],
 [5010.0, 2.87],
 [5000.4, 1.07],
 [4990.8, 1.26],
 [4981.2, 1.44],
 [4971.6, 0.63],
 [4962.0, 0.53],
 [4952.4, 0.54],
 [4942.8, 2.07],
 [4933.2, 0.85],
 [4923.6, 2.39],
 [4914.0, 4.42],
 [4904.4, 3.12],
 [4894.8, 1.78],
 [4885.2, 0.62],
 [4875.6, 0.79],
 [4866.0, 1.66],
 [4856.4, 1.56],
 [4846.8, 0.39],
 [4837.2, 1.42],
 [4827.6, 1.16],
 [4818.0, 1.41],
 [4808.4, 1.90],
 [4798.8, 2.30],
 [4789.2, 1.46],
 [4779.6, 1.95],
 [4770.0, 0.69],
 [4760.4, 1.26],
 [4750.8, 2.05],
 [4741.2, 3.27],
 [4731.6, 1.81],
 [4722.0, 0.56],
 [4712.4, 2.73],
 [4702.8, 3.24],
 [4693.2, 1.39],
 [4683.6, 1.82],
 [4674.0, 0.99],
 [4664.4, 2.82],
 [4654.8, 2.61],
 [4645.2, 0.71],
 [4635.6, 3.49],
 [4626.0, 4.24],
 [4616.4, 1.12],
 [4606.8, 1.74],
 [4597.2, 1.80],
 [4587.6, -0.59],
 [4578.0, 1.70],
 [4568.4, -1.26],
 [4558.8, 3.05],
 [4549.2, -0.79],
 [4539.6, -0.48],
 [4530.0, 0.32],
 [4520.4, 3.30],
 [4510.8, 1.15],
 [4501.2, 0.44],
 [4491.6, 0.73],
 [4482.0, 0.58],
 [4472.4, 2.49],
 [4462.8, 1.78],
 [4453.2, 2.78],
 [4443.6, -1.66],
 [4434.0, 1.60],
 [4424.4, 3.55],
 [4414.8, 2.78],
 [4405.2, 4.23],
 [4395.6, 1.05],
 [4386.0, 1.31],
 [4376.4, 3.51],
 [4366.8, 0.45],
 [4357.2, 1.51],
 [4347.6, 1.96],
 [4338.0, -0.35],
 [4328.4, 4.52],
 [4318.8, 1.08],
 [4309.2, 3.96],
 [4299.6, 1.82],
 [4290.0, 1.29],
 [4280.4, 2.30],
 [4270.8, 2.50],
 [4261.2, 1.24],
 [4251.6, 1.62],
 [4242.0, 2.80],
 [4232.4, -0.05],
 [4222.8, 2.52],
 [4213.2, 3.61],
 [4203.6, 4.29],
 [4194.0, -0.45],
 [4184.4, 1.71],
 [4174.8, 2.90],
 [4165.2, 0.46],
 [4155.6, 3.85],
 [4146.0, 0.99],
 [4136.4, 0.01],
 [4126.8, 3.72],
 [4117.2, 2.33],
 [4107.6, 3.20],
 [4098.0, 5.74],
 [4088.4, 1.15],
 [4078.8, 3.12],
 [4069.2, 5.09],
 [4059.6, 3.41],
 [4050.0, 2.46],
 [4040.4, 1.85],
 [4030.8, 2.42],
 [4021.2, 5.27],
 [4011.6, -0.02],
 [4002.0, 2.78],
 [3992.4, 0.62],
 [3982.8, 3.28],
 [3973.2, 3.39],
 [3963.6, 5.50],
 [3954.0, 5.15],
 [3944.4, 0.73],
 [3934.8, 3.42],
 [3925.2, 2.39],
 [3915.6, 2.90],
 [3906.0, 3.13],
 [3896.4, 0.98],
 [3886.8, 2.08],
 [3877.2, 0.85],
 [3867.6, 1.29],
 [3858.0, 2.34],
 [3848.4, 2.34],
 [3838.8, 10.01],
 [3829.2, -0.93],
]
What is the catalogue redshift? 1.18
